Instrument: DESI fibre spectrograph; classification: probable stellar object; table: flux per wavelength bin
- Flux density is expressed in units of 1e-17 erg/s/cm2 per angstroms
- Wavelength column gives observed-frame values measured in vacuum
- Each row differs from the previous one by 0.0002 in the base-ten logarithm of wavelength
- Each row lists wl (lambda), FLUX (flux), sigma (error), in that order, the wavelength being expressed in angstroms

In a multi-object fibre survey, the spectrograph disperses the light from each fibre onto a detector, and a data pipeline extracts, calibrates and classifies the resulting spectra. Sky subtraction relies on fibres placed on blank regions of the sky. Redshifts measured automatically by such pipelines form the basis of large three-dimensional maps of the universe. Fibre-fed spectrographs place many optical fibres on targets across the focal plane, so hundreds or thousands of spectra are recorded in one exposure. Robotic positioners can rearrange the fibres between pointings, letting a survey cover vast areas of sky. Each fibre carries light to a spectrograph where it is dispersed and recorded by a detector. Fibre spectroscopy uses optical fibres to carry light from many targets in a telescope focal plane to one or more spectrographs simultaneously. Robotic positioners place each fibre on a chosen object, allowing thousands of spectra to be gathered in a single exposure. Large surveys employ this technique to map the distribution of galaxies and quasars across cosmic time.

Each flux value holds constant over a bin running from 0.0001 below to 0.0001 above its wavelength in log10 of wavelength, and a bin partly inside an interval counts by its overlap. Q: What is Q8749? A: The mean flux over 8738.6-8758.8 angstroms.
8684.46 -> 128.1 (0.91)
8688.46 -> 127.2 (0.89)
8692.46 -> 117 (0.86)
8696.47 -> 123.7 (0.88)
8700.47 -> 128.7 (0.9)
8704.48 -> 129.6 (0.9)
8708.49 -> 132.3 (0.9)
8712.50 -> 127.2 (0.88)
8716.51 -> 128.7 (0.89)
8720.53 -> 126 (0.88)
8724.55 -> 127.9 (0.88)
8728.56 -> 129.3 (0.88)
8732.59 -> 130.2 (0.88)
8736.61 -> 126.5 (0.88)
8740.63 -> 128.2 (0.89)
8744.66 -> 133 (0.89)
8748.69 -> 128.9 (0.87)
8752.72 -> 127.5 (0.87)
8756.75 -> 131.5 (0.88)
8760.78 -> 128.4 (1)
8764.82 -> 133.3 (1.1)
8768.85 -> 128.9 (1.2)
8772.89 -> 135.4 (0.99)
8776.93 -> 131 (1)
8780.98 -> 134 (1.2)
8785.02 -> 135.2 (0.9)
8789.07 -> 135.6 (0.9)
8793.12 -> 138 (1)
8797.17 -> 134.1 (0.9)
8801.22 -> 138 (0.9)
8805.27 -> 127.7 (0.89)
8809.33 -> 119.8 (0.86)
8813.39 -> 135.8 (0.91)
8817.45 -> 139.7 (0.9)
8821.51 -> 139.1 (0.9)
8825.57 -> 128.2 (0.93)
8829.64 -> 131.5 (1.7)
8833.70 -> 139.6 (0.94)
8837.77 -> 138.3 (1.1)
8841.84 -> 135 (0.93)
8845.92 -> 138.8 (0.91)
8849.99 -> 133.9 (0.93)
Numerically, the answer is 130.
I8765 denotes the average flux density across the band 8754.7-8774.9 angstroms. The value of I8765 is 132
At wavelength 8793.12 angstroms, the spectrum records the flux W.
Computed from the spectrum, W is 138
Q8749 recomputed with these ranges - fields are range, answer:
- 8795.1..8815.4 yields 131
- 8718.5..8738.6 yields 128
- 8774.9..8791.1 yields 134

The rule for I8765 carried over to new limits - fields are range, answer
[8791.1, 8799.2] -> 136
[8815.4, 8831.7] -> 135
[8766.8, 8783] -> 132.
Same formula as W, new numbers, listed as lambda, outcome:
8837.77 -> 138.3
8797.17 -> 134.1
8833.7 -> 139.6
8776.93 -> 131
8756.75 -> 131.5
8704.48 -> 129.6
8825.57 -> 128.2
